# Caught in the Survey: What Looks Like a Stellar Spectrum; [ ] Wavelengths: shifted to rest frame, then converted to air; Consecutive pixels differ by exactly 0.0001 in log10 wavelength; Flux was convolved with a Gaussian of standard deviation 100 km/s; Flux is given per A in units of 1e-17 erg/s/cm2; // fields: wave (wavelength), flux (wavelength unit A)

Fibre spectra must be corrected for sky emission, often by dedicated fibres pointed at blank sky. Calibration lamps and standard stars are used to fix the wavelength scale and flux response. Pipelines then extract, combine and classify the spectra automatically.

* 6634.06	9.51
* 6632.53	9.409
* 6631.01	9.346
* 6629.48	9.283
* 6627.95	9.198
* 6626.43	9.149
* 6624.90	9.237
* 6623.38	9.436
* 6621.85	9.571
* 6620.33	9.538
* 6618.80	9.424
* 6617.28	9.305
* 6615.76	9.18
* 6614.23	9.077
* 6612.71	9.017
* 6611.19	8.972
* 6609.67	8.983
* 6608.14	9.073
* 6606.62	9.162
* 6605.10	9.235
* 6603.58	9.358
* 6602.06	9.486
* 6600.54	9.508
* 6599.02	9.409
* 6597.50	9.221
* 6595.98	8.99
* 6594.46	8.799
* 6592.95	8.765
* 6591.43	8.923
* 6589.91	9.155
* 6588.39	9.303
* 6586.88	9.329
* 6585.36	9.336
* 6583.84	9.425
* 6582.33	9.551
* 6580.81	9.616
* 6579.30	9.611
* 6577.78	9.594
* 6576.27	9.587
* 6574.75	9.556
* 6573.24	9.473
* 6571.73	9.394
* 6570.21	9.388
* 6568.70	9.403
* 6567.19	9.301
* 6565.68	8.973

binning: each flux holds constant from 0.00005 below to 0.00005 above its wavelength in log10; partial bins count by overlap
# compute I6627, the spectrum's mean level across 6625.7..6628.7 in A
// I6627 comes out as 9.19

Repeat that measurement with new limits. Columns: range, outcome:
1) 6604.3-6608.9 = 9.16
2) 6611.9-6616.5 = 9.09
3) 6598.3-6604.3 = 9.44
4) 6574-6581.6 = 9.58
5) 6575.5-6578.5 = 9.59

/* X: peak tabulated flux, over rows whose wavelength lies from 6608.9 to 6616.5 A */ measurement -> 9.18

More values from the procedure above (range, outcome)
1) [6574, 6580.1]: 9.611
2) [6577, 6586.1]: 9.616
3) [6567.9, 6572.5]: 9.403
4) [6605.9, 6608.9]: 9.162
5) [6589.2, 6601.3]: 9.508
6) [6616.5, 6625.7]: 9.571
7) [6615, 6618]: 9.305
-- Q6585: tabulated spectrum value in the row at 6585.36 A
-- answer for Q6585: 9.336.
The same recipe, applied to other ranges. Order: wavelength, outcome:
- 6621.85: 9.571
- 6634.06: 9.51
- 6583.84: 9.425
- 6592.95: 8.765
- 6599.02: 9.409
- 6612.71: 9.017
